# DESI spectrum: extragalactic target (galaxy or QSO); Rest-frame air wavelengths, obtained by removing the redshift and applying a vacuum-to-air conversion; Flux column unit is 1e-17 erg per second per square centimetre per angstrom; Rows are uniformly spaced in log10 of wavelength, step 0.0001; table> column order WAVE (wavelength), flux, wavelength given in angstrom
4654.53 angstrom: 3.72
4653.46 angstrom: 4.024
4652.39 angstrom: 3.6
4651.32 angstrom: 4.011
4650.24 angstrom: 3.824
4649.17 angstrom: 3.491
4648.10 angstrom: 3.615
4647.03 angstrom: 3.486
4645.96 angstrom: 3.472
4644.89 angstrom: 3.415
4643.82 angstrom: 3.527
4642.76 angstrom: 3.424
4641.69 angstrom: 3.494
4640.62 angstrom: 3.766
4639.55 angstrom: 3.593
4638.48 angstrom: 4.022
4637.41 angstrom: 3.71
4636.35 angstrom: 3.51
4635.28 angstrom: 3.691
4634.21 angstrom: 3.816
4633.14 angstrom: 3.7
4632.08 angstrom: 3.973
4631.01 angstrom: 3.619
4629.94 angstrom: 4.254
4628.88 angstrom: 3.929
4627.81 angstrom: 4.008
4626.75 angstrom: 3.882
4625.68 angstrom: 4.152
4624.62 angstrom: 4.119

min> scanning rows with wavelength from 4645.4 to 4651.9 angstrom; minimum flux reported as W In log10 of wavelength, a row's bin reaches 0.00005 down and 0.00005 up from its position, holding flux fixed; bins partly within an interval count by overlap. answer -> 3.472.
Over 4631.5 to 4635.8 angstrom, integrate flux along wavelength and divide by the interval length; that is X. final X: 3.79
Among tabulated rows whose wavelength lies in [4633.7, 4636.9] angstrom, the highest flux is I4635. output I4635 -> 3.816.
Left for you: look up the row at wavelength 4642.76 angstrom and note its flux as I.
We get 3.424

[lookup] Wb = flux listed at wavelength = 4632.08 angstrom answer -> 3.973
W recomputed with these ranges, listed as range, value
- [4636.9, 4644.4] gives 3.424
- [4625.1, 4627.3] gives 3.882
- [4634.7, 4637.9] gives 3.51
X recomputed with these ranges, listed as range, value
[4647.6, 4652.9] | 3.7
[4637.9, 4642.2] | 3.71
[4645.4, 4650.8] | 3.57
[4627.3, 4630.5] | 4.06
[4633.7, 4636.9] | 3.67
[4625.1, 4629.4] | 4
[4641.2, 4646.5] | 3.47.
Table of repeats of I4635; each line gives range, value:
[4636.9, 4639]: 4.022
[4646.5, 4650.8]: 3.824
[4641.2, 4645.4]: 3.527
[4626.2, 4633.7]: 4.254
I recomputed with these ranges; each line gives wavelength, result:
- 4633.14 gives 3.7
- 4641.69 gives 3.494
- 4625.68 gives 4.152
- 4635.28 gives 3.691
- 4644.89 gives 3.415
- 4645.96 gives 3.472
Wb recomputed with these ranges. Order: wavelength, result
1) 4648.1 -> 3.615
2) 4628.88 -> 3.929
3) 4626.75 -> 3.882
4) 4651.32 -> 4.011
